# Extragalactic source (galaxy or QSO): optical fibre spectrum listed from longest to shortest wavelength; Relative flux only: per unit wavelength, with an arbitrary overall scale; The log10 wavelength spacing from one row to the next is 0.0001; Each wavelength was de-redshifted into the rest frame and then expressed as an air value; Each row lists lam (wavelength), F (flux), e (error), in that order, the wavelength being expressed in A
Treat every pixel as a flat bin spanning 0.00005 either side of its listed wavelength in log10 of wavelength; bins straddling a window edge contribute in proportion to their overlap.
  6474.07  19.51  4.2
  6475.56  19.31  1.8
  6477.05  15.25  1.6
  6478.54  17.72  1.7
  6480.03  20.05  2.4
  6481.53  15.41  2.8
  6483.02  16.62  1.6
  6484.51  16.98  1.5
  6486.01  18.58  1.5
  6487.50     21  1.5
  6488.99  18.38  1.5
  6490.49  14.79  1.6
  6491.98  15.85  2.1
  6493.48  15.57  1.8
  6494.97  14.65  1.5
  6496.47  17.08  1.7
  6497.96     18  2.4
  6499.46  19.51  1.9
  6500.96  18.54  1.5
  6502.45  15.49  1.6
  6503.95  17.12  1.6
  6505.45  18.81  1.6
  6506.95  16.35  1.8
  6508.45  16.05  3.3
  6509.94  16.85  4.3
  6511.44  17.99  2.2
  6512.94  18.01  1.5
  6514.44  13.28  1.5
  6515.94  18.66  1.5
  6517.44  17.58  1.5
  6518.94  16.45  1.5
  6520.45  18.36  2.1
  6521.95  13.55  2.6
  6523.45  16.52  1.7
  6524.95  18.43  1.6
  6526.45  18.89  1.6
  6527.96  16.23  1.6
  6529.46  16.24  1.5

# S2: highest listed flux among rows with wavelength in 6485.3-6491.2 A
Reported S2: 21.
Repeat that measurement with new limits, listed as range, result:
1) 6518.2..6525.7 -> 18.43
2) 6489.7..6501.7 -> 19.51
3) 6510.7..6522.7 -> 18.66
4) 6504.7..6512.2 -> 18.81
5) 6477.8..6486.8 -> 20.05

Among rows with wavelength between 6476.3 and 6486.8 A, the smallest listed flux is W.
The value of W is 15.25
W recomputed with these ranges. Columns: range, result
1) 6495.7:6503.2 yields 15.49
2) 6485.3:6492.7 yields 14.79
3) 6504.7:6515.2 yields 13.28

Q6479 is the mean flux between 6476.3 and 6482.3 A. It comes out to 17.1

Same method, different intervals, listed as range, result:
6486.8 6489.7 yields 19.7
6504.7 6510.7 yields 17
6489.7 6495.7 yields 15.2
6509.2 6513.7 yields 17.6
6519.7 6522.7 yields 16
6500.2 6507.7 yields 17.3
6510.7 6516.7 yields 17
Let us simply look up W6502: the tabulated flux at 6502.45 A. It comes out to 15.49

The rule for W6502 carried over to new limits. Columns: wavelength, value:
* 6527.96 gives 16.23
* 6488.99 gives 18.38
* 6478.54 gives 17.72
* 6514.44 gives 13.28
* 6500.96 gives 18.54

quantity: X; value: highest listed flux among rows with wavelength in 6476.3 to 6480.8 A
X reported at 20.05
